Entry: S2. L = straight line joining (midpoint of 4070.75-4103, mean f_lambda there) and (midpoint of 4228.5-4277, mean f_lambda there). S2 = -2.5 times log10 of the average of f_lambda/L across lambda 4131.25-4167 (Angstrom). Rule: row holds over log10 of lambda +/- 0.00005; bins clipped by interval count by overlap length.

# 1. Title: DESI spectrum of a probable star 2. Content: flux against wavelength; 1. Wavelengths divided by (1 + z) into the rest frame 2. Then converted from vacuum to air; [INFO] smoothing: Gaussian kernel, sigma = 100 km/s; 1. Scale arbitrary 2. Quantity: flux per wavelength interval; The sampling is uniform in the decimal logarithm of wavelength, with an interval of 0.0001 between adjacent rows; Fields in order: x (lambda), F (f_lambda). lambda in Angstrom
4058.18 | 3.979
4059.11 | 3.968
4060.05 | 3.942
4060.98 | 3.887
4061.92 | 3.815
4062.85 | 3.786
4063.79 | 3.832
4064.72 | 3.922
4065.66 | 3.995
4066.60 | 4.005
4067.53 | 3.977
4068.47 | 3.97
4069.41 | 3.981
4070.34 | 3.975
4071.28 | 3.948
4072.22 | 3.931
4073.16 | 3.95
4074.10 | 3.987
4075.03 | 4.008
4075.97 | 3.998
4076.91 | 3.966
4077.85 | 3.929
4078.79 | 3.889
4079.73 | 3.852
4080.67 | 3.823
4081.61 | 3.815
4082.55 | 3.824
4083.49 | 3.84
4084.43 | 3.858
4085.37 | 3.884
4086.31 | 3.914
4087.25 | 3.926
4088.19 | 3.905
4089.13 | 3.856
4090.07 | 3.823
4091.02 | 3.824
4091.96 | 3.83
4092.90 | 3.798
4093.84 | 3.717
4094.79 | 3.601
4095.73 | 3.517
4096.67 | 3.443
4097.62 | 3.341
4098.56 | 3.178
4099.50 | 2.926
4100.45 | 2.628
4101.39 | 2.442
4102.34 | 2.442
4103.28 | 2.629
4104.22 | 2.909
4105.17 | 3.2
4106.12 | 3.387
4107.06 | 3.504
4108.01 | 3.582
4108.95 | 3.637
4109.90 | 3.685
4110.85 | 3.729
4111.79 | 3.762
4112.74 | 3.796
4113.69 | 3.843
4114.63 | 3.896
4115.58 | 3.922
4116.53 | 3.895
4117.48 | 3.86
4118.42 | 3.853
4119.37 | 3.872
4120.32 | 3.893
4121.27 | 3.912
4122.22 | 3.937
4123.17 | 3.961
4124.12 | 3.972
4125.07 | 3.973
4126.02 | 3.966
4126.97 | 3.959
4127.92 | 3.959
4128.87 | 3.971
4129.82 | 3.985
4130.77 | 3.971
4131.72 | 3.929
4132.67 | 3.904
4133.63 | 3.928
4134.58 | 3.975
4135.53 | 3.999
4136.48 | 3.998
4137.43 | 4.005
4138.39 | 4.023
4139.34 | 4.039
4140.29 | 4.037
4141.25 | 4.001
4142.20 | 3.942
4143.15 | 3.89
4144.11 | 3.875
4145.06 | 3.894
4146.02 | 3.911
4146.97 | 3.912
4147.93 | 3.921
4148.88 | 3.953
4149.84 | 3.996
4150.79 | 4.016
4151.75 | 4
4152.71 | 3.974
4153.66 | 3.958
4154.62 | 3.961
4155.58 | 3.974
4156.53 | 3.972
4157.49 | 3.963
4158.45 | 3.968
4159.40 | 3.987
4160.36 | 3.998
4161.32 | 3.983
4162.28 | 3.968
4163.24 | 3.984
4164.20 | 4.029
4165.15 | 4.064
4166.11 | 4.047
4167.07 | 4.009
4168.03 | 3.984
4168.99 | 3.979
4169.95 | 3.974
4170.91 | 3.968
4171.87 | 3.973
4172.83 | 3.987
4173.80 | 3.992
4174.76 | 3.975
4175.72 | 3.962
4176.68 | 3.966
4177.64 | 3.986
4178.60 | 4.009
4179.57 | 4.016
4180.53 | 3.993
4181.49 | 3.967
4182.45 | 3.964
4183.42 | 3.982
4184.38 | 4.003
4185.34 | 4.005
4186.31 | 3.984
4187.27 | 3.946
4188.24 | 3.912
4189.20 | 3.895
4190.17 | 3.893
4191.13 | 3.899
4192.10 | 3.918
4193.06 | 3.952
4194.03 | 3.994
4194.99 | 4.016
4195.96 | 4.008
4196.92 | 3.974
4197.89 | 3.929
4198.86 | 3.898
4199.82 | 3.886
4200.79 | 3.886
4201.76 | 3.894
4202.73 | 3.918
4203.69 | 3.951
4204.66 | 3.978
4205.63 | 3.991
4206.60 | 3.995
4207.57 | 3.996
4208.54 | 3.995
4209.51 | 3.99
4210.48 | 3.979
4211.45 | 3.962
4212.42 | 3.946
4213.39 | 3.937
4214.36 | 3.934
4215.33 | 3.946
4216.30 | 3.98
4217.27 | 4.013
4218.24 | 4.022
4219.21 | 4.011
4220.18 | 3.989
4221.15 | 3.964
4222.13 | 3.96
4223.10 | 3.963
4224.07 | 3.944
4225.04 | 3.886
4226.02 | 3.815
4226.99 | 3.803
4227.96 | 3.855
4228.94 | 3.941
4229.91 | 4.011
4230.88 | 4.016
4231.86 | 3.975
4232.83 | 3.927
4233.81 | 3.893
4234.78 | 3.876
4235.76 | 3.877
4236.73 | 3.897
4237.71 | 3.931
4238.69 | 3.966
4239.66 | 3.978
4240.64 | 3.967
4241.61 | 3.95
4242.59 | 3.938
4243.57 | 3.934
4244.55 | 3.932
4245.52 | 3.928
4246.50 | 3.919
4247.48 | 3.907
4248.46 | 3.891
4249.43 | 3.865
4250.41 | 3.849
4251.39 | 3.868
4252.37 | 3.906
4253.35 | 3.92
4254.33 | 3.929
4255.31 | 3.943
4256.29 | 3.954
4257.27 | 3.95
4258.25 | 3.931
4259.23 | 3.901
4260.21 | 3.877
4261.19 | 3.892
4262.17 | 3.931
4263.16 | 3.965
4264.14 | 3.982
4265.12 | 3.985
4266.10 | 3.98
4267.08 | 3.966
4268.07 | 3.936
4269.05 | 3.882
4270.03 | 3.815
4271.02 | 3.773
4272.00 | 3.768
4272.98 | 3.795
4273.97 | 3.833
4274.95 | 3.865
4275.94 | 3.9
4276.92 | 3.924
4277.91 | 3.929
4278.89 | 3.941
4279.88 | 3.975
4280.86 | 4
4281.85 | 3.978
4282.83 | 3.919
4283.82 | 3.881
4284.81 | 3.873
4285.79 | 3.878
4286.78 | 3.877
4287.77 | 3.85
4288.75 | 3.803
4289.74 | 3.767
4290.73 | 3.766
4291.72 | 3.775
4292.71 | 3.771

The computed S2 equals -0.06 mag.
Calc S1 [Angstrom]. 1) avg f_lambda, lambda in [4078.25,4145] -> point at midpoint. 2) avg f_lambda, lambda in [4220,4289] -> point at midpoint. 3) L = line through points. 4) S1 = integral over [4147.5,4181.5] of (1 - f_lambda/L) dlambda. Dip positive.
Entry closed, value -1.7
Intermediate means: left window 3.73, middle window 3.99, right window 3.91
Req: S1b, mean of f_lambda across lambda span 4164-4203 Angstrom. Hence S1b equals 3.97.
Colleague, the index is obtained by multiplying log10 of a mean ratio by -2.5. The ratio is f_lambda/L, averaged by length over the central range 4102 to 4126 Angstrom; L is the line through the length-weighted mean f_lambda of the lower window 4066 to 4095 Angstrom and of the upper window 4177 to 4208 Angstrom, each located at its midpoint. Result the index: 0.07 mag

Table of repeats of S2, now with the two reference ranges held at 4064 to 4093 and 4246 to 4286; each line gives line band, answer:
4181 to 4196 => -0.013 mag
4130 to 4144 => -0.017 mag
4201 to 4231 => -0.013 mag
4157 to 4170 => -0.024 mag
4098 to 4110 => 0.262 mag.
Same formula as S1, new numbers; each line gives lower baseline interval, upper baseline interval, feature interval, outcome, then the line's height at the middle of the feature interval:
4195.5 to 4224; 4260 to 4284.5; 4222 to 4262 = 0.2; 3.93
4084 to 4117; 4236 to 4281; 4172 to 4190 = -1.2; 3.72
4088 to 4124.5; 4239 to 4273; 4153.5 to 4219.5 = -3.9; 3.75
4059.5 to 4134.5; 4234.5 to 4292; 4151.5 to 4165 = -0.6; 3.8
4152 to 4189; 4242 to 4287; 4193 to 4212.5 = 0.0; 3.96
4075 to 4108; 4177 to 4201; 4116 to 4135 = -1.2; 3.69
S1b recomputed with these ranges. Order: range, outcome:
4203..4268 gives 3.94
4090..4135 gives 3.64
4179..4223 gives 3.96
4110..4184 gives 3.95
